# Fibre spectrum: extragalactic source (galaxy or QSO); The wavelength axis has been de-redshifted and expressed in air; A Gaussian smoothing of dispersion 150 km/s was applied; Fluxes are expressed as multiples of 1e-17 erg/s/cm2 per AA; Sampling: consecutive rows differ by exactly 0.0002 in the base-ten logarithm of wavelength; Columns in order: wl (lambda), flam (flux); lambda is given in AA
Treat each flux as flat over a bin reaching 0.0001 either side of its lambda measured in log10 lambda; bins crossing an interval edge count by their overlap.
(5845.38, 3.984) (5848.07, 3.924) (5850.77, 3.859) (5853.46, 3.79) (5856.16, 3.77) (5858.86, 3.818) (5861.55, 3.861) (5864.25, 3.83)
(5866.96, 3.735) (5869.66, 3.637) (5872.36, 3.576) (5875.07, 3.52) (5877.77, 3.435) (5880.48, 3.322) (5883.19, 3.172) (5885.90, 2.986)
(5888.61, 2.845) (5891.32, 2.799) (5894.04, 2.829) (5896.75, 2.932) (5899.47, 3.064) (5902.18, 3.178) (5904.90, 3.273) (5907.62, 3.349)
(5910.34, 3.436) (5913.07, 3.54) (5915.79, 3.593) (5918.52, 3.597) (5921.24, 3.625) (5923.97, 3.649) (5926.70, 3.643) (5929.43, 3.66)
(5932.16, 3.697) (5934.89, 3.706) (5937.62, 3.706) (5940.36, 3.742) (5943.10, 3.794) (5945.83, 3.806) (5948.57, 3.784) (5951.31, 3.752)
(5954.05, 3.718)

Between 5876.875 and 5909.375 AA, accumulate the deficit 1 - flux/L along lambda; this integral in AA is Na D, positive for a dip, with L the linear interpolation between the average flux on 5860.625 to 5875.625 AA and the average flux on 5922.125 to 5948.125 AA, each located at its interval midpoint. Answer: 5.3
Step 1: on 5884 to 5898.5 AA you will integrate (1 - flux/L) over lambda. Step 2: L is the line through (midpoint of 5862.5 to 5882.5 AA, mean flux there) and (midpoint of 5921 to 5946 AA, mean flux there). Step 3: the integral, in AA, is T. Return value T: 2.9 AA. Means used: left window 3.57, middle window 2.89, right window 3.7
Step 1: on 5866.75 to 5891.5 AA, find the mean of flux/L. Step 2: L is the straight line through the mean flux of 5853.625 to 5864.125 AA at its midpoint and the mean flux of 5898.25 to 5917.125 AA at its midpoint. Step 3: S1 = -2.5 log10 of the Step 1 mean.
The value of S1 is 0.100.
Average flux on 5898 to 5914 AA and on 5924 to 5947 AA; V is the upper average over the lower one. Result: 1.1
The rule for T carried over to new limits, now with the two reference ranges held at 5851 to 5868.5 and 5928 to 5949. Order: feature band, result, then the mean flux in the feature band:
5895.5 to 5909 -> 2.2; 3.16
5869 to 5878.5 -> 0.6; 3.54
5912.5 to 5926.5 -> 0.5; 3.61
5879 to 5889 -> 1.8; 3.11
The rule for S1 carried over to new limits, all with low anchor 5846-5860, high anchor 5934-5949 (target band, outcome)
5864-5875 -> 0.05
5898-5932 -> 0.09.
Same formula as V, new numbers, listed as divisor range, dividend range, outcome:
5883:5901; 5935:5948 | 1.28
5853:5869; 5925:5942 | 0.97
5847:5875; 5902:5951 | 0.96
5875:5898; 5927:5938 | 1.20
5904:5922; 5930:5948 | 1.07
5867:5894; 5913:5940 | 1.12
